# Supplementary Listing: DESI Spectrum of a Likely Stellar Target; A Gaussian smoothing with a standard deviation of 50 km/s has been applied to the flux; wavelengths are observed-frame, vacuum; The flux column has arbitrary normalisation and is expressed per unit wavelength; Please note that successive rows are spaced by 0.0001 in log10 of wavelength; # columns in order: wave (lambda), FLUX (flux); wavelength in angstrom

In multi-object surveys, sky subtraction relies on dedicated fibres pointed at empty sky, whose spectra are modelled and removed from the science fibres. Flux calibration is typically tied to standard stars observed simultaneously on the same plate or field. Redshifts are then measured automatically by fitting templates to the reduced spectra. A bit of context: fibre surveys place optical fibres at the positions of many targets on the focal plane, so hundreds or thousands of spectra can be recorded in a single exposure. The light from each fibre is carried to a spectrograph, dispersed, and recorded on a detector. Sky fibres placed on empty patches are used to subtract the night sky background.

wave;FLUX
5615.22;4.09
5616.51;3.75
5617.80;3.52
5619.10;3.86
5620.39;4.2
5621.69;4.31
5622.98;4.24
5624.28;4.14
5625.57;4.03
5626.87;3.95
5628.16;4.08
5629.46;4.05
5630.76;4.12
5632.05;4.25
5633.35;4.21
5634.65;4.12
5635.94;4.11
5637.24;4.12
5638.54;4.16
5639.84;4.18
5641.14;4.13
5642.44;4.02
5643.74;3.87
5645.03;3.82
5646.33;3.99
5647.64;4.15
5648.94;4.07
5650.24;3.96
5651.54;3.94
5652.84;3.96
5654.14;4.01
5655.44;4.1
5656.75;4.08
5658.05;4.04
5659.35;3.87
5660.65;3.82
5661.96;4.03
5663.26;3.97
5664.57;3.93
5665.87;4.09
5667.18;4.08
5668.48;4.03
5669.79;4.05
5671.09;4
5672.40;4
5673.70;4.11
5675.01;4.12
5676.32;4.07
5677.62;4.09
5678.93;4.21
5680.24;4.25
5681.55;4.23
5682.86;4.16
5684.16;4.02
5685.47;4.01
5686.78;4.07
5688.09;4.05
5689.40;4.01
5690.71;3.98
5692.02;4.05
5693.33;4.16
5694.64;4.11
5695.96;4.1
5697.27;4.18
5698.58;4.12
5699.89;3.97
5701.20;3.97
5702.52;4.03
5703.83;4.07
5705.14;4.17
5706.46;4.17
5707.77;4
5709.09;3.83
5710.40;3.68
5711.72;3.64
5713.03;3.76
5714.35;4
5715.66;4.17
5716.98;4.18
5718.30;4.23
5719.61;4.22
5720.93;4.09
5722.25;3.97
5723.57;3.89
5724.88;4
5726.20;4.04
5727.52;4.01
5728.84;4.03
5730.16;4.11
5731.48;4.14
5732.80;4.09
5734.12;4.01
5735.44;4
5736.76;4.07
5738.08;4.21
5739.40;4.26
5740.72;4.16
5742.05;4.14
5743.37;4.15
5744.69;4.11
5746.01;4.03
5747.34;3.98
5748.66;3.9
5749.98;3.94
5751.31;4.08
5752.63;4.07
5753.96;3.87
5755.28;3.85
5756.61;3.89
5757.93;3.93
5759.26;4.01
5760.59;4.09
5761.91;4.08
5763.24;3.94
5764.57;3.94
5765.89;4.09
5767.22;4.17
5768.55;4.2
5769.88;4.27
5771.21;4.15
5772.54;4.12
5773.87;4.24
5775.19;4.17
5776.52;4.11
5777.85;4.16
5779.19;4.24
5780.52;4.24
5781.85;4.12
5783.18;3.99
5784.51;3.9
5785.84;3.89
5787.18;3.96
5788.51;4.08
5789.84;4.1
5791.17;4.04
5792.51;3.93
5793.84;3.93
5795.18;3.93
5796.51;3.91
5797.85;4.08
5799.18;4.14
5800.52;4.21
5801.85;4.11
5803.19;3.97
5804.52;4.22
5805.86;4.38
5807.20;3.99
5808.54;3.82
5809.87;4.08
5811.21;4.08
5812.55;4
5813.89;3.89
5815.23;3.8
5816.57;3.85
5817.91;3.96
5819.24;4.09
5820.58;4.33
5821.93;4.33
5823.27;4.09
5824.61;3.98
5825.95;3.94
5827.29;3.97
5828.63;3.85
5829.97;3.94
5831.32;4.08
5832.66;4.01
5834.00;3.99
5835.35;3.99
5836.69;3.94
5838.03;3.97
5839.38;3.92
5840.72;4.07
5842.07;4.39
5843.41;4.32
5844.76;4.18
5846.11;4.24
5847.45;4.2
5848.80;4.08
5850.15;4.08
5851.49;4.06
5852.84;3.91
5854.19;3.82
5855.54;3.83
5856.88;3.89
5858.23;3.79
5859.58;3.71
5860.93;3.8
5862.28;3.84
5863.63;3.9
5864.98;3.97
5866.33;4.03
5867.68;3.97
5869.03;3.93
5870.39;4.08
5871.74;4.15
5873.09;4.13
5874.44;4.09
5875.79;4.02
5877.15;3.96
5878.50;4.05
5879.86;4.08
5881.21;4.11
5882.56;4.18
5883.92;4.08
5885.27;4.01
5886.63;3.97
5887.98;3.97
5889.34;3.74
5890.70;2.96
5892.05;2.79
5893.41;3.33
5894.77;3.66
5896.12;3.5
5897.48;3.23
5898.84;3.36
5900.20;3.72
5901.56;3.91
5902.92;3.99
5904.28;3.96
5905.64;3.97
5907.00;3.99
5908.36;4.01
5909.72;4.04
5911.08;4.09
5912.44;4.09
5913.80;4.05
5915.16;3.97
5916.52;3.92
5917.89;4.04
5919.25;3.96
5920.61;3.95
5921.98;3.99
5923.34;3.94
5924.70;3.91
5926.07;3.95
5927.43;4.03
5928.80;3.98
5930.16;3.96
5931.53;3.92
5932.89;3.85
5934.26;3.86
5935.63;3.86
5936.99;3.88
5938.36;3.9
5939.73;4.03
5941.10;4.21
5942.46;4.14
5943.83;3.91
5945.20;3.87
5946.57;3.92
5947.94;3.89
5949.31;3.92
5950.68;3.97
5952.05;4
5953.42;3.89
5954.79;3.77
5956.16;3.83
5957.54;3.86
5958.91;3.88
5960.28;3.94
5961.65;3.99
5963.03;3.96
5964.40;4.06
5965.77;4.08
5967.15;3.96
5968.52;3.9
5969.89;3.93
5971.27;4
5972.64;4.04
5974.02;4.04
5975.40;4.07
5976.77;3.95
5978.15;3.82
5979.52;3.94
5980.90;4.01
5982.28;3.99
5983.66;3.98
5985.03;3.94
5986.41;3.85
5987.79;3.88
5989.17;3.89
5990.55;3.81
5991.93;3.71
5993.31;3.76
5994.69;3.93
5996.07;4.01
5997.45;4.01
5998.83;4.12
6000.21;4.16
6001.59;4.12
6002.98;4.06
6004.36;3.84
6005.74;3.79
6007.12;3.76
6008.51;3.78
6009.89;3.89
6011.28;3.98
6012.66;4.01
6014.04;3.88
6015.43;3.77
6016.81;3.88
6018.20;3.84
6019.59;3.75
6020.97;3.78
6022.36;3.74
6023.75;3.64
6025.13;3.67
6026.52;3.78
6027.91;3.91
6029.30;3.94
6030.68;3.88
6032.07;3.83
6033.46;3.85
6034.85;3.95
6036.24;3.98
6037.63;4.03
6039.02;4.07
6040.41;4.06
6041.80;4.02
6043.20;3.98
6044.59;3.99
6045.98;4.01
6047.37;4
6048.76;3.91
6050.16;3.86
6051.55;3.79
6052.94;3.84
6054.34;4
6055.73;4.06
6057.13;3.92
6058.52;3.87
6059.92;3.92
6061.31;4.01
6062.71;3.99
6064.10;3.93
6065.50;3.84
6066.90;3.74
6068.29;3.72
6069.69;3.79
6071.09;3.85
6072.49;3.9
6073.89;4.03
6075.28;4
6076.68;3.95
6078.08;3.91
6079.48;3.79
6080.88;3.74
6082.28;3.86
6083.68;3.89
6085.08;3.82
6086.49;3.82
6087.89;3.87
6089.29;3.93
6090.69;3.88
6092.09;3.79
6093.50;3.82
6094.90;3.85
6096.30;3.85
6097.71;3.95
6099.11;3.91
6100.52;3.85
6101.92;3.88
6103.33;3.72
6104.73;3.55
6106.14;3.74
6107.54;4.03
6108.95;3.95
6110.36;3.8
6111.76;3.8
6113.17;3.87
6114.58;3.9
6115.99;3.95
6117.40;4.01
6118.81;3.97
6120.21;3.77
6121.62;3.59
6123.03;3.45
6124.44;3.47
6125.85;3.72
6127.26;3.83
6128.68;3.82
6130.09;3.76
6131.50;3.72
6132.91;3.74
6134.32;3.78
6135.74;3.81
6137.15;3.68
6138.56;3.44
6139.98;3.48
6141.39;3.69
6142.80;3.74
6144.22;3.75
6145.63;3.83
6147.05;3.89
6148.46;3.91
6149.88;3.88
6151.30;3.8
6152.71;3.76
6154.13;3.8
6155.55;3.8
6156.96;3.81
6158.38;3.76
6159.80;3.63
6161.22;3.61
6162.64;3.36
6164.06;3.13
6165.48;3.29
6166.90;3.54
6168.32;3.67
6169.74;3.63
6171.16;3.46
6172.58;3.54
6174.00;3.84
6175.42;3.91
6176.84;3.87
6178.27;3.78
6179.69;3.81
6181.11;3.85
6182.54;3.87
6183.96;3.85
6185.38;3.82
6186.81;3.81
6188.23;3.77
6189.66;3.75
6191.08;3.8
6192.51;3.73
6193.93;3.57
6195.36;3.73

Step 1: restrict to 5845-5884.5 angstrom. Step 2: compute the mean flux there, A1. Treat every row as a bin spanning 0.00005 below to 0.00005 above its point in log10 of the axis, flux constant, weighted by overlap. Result 4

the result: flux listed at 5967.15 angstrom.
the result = 3.96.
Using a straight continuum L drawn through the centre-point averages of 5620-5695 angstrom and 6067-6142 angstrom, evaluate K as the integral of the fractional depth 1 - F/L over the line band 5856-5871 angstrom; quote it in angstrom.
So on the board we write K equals 0.2 angstrom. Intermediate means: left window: 4.07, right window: 3.8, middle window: 3.9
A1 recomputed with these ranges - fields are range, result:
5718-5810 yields 4.06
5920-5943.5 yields 3.96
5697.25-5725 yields 4.01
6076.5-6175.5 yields 3.75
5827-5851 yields 4.07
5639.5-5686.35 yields 4.04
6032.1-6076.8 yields 3.93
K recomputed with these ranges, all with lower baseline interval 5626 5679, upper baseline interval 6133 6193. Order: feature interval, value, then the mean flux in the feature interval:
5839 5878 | -1.0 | 4.01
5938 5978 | -1.2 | 3.96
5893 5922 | 0.2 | 3.85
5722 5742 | -0.4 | 4.07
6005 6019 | -0.2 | 3.86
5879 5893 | 0.4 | 3.78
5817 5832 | -0.4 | 4.05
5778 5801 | -0.5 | 4.04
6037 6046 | -0.5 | 4.02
